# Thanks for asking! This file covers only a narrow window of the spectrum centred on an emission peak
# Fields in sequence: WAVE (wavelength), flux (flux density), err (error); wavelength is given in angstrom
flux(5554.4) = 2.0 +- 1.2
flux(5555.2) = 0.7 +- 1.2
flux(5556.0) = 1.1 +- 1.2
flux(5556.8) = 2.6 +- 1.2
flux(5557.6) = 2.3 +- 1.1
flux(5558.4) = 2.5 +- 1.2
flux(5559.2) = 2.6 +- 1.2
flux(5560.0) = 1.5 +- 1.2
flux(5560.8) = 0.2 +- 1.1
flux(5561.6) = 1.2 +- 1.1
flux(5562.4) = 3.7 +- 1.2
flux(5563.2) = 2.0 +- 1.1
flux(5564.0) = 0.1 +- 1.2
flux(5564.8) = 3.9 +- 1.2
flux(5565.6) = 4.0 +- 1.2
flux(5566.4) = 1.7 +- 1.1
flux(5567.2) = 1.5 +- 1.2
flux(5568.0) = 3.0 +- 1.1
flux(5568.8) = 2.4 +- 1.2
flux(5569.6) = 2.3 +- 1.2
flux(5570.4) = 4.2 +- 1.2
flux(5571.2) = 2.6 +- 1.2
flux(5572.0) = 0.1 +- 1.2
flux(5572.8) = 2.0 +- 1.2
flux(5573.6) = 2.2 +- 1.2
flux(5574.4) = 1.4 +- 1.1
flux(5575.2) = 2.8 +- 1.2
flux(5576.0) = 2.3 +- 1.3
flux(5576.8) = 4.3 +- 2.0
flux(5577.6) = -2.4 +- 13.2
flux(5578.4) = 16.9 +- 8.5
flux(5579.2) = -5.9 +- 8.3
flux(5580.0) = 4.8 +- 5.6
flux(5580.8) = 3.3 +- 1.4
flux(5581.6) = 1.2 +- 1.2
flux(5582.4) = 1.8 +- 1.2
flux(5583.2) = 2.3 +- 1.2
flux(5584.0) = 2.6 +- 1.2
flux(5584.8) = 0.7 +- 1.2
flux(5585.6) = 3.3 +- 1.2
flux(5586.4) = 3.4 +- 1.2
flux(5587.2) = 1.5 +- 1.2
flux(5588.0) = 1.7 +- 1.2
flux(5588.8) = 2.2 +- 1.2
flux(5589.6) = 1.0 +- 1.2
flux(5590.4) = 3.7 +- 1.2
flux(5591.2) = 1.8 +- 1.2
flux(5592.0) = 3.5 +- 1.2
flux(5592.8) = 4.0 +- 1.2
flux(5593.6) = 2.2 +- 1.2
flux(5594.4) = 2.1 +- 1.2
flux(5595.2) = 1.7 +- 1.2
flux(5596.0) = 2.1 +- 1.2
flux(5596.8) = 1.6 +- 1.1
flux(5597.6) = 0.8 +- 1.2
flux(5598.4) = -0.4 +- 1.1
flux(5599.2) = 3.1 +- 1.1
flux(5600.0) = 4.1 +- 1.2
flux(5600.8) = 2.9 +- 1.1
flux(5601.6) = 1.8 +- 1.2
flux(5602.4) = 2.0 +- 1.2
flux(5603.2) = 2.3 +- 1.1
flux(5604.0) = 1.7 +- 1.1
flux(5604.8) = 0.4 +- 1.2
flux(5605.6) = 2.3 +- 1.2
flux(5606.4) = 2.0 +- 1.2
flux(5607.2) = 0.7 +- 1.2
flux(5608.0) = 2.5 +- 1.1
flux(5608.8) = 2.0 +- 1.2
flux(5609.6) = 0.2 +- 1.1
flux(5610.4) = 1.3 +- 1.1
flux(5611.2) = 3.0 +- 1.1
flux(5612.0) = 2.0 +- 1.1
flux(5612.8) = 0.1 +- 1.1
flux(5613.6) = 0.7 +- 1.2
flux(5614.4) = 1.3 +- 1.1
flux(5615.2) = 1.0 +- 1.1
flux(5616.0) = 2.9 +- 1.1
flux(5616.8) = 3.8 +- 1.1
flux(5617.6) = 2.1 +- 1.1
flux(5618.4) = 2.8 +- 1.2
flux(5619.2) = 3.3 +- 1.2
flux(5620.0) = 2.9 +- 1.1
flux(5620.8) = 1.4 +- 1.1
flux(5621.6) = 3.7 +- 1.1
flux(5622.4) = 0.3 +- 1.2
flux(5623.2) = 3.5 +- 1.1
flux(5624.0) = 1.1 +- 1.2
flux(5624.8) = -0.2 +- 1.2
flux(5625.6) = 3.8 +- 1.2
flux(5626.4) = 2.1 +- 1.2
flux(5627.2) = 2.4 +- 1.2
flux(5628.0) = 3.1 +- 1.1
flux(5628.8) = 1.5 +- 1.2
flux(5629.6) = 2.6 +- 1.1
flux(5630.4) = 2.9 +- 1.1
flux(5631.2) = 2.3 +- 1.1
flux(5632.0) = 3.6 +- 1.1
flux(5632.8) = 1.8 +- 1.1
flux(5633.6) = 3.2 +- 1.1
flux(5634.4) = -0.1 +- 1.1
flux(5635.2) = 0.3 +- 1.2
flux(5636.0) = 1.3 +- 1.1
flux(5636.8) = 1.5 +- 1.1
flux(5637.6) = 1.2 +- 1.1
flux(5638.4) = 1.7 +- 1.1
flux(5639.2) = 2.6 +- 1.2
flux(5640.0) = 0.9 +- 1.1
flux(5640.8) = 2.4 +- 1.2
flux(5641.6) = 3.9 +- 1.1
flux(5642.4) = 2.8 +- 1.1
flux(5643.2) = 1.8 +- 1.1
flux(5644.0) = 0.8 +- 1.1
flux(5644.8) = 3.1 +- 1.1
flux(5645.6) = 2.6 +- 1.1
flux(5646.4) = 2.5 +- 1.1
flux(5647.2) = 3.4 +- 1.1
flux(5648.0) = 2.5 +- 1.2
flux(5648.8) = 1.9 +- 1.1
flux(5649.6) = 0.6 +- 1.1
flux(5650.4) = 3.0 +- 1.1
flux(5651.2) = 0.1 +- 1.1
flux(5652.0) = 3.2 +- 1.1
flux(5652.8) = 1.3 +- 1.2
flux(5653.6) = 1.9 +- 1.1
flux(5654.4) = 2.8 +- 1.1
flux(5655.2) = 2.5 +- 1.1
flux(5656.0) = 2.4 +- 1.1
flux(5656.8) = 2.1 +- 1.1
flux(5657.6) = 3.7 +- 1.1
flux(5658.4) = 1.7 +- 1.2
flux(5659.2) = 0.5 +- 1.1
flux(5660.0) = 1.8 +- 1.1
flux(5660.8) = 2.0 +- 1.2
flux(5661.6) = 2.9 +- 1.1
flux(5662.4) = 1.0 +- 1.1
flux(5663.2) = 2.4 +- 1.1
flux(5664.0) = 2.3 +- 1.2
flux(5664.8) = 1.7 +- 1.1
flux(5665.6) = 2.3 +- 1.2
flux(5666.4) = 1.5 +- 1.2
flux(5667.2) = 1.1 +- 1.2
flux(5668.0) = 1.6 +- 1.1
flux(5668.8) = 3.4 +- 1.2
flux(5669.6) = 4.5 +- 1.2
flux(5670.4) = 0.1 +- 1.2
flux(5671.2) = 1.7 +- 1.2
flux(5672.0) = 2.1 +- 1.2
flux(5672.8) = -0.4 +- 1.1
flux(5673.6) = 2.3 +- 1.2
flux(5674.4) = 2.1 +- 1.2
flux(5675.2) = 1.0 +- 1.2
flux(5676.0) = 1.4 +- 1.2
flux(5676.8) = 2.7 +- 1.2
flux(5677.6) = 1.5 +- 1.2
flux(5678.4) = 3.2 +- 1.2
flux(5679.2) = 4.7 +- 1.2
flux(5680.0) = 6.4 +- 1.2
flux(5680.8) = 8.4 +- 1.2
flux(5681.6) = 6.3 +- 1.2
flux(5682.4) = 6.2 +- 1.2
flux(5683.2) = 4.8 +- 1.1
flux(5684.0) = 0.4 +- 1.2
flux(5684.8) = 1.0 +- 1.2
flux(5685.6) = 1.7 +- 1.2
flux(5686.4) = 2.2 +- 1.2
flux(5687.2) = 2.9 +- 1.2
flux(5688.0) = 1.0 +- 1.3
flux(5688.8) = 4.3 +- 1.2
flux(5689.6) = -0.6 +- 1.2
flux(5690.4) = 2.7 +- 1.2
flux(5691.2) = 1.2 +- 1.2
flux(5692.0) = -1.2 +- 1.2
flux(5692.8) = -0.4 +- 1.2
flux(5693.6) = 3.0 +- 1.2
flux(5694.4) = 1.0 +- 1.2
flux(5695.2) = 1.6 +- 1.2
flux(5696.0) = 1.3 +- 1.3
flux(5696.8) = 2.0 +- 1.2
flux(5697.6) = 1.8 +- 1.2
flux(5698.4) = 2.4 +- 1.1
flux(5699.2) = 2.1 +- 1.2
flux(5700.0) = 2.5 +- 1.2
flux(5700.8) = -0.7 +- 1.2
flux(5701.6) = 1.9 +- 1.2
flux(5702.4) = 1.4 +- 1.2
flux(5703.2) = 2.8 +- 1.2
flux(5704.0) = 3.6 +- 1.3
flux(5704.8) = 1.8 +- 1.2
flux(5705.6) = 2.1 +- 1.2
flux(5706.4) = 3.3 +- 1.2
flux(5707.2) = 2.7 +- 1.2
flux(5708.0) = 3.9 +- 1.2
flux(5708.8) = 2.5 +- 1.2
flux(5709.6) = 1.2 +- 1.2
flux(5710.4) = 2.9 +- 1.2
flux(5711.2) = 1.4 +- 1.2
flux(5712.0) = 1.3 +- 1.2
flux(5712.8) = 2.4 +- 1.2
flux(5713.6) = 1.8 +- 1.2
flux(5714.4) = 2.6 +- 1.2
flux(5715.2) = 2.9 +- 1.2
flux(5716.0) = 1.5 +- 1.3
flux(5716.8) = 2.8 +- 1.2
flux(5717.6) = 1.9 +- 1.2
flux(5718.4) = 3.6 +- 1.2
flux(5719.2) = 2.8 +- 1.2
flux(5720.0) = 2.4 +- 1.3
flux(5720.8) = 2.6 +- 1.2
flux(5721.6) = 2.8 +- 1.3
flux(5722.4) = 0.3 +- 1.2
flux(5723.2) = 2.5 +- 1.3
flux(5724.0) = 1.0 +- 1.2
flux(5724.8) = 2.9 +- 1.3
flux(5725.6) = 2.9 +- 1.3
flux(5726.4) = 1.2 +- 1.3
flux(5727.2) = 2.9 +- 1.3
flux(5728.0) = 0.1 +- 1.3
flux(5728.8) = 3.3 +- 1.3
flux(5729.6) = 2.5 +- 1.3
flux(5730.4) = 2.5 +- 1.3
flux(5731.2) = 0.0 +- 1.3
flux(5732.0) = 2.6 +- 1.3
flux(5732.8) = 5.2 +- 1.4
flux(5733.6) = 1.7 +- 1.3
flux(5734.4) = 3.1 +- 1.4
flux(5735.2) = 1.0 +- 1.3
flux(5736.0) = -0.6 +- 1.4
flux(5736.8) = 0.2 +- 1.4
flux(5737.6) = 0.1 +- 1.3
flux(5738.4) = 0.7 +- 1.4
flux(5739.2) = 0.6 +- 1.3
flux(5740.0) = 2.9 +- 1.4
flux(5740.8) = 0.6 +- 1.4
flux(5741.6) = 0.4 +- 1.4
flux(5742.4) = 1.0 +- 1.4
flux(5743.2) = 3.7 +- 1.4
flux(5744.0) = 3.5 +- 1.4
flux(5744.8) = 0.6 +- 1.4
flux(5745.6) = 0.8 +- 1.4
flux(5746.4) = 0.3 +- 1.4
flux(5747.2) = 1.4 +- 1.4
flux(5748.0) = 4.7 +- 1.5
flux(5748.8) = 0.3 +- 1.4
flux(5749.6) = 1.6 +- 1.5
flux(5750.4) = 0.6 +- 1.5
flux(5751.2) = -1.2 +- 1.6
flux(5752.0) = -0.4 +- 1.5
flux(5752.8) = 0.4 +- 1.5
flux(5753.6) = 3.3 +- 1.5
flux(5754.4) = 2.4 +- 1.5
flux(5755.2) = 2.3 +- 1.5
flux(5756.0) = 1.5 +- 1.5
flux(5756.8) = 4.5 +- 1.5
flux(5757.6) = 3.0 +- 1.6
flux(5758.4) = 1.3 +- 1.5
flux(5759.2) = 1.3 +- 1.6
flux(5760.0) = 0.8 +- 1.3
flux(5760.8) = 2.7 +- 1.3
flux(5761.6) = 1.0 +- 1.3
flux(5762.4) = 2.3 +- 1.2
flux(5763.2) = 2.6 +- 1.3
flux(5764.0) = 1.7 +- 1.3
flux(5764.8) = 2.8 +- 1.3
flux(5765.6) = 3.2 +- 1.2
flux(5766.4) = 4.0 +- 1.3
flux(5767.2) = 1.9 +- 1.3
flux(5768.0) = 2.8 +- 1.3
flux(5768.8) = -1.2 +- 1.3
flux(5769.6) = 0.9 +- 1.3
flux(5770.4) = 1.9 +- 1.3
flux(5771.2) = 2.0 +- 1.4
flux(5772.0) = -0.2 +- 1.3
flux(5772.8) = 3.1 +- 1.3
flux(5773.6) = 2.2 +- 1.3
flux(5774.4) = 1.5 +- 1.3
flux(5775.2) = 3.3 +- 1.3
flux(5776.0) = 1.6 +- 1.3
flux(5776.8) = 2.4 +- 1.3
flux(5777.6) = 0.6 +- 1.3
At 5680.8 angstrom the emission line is H-beta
